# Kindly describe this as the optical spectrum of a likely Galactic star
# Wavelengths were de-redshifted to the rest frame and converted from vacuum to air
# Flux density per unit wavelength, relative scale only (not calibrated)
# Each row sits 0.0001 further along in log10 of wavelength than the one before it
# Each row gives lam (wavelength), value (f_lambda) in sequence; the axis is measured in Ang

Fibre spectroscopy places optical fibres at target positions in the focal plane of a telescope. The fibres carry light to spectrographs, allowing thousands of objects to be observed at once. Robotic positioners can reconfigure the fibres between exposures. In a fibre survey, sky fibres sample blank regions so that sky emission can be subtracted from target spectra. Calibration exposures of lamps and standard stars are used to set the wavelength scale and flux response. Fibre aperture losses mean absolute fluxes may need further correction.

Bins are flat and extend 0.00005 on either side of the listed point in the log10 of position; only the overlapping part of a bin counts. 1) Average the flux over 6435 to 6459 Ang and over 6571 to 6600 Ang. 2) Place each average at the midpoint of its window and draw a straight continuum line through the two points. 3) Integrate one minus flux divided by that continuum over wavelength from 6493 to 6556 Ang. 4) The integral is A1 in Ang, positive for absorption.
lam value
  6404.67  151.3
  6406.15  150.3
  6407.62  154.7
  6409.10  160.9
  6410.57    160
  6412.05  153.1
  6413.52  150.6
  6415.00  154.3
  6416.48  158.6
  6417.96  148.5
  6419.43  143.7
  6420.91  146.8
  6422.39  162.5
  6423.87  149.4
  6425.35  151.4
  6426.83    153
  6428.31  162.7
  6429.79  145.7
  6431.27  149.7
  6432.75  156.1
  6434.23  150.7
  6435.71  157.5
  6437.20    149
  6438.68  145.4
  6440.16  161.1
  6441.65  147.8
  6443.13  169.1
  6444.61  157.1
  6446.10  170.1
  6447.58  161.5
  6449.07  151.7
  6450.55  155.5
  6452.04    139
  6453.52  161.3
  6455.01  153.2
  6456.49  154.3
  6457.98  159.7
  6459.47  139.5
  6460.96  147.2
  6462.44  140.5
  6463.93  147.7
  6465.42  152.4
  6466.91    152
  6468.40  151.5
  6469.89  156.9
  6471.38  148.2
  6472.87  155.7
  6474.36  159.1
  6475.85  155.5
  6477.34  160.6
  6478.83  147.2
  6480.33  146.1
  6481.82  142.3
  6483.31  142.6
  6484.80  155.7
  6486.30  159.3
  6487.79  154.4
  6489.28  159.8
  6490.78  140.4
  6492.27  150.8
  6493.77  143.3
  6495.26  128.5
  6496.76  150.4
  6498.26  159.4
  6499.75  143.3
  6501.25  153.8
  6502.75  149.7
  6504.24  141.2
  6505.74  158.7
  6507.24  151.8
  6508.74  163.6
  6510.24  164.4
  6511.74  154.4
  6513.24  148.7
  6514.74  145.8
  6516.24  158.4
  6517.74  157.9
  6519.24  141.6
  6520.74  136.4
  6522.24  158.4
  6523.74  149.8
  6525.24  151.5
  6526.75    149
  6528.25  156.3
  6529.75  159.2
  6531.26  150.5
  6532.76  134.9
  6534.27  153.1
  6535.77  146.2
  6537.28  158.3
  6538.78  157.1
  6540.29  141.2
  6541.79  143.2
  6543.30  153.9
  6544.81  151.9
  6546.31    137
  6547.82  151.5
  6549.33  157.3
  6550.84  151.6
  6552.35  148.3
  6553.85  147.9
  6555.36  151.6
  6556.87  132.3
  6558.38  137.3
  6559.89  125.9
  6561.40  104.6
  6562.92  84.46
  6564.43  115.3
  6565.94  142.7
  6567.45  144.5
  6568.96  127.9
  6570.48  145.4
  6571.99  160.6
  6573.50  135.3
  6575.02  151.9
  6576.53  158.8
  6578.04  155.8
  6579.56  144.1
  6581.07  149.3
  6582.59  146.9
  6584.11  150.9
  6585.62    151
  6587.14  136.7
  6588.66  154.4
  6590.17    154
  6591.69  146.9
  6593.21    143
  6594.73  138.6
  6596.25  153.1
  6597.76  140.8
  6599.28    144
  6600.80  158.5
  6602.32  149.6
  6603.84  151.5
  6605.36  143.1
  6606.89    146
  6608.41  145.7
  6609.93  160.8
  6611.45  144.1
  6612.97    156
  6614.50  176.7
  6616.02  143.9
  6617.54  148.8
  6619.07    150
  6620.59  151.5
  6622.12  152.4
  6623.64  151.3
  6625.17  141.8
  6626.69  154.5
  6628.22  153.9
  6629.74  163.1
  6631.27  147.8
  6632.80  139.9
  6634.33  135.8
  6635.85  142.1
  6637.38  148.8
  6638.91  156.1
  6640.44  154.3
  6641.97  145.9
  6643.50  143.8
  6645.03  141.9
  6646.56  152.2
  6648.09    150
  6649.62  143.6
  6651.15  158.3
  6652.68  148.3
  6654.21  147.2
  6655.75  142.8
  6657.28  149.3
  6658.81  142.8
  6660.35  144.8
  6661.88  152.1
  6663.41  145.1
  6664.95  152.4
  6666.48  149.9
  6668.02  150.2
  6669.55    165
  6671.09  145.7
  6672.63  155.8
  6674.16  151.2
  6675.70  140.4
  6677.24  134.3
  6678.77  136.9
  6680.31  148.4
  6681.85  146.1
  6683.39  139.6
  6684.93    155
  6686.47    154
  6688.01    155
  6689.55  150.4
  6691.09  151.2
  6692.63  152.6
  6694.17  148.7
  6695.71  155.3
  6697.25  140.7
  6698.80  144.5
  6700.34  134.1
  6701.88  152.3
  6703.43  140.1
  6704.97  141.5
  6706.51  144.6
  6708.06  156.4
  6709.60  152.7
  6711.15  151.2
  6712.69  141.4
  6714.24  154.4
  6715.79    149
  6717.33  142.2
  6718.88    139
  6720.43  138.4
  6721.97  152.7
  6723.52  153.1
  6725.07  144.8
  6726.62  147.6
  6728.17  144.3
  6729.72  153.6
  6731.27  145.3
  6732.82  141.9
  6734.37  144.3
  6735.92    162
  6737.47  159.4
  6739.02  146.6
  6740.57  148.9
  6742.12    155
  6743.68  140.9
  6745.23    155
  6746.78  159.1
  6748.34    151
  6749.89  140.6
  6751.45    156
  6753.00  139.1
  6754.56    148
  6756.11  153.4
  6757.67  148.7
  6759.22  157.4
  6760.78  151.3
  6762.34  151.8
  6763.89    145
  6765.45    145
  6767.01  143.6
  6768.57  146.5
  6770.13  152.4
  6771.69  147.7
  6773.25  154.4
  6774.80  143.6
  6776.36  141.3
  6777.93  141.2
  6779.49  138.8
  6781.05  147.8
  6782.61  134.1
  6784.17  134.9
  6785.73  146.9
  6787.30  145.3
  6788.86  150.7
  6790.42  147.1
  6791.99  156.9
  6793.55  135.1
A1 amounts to 0.5 Ang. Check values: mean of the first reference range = 156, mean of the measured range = 150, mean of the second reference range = 148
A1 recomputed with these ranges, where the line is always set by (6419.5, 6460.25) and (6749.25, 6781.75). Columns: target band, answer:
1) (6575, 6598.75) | 0.4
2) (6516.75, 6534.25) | 0.3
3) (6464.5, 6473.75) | 0.0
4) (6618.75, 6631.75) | -0.2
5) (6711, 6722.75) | 0.2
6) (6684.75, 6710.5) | 0.0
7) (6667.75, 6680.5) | 0.2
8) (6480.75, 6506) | 0.7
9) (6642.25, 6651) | 0.2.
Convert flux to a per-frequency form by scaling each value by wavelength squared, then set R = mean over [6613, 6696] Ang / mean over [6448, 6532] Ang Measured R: 1.04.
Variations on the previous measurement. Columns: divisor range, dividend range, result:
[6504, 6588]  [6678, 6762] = 1.07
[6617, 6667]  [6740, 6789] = 1.03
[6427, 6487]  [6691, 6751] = 1.05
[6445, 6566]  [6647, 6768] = 1.06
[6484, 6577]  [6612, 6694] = 1.06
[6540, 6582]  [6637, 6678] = 1.08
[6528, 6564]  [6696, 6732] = 1.08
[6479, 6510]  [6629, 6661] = 1.03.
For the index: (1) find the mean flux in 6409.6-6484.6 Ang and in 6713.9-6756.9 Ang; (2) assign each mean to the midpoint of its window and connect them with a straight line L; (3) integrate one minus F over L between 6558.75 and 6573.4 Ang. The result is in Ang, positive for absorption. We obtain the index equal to 2.2 Ang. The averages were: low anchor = 153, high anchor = 149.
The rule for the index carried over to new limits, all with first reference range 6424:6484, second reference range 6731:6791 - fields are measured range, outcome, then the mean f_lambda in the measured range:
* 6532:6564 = 2.13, 141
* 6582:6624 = 0.18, 150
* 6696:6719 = 0.41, 146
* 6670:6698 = 0.18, 148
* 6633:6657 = 0.38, 147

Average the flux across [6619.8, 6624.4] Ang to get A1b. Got 152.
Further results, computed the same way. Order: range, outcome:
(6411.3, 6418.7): 153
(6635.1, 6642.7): 149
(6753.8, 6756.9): 151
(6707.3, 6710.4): 155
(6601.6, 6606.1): 148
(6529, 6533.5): 148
